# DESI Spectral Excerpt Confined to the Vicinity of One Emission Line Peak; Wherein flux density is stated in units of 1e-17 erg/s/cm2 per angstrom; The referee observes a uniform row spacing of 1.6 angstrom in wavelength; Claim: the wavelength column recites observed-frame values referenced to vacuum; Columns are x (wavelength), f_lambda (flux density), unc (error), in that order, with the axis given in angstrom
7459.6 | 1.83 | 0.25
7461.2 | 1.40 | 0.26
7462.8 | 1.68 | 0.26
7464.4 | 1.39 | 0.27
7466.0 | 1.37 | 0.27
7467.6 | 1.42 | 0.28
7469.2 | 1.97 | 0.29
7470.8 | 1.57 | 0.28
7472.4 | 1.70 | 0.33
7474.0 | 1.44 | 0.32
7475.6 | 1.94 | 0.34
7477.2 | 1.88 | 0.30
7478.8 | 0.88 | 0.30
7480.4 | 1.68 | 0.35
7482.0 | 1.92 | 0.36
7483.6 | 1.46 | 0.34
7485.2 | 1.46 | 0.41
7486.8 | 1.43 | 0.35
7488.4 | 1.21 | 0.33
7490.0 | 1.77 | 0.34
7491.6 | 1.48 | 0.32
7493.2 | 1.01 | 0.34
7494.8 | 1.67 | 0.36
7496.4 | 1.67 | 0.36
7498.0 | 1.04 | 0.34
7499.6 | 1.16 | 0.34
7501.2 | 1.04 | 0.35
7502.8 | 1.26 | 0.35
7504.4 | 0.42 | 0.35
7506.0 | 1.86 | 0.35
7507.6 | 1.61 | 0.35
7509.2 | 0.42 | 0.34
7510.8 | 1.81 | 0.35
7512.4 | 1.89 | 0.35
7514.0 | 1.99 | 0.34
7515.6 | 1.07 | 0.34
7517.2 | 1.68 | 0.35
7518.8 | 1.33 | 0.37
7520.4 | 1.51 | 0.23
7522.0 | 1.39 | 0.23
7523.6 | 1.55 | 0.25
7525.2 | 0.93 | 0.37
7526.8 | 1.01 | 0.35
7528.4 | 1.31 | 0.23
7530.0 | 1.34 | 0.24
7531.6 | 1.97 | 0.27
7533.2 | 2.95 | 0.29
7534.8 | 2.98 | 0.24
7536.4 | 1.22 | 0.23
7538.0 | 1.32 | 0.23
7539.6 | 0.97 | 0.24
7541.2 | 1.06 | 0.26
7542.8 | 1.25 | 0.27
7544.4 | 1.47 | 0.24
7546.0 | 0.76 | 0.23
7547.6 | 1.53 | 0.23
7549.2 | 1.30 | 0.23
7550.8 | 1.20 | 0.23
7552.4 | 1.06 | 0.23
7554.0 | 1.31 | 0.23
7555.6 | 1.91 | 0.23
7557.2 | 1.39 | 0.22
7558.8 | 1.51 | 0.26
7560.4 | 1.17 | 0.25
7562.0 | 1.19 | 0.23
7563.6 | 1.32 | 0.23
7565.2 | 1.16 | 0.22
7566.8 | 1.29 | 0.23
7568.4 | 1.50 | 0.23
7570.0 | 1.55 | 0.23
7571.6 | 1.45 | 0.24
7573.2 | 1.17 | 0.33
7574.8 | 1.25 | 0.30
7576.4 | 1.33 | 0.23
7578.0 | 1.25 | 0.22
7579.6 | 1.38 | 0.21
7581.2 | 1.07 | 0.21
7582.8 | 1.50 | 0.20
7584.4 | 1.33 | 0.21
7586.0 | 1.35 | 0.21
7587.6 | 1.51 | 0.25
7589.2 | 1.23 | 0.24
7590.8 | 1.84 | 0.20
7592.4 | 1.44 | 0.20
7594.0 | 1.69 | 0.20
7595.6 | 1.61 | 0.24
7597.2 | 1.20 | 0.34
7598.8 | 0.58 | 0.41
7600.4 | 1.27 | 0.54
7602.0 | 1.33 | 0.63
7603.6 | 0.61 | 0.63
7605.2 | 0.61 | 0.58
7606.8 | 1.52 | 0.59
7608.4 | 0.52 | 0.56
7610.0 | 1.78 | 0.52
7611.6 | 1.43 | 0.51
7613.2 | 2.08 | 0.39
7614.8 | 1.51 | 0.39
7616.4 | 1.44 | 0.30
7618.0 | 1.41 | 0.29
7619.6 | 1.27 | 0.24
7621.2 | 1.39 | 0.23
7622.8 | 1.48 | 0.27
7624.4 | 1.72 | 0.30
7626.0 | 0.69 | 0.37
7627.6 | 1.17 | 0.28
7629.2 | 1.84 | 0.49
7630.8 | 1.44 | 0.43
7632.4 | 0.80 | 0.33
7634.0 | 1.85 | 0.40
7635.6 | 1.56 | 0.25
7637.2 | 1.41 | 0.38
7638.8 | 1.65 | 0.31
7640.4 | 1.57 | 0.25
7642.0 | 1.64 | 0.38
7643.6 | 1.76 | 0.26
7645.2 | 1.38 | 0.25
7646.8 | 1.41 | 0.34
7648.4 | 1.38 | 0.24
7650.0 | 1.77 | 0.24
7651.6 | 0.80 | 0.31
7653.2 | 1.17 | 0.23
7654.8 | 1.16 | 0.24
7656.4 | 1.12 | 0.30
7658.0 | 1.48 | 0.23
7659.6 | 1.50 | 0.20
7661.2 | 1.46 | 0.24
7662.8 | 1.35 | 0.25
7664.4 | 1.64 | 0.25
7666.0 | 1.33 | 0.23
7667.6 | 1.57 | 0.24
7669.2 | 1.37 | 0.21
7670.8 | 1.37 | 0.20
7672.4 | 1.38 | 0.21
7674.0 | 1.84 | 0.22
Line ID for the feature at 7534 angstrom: Hbeta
